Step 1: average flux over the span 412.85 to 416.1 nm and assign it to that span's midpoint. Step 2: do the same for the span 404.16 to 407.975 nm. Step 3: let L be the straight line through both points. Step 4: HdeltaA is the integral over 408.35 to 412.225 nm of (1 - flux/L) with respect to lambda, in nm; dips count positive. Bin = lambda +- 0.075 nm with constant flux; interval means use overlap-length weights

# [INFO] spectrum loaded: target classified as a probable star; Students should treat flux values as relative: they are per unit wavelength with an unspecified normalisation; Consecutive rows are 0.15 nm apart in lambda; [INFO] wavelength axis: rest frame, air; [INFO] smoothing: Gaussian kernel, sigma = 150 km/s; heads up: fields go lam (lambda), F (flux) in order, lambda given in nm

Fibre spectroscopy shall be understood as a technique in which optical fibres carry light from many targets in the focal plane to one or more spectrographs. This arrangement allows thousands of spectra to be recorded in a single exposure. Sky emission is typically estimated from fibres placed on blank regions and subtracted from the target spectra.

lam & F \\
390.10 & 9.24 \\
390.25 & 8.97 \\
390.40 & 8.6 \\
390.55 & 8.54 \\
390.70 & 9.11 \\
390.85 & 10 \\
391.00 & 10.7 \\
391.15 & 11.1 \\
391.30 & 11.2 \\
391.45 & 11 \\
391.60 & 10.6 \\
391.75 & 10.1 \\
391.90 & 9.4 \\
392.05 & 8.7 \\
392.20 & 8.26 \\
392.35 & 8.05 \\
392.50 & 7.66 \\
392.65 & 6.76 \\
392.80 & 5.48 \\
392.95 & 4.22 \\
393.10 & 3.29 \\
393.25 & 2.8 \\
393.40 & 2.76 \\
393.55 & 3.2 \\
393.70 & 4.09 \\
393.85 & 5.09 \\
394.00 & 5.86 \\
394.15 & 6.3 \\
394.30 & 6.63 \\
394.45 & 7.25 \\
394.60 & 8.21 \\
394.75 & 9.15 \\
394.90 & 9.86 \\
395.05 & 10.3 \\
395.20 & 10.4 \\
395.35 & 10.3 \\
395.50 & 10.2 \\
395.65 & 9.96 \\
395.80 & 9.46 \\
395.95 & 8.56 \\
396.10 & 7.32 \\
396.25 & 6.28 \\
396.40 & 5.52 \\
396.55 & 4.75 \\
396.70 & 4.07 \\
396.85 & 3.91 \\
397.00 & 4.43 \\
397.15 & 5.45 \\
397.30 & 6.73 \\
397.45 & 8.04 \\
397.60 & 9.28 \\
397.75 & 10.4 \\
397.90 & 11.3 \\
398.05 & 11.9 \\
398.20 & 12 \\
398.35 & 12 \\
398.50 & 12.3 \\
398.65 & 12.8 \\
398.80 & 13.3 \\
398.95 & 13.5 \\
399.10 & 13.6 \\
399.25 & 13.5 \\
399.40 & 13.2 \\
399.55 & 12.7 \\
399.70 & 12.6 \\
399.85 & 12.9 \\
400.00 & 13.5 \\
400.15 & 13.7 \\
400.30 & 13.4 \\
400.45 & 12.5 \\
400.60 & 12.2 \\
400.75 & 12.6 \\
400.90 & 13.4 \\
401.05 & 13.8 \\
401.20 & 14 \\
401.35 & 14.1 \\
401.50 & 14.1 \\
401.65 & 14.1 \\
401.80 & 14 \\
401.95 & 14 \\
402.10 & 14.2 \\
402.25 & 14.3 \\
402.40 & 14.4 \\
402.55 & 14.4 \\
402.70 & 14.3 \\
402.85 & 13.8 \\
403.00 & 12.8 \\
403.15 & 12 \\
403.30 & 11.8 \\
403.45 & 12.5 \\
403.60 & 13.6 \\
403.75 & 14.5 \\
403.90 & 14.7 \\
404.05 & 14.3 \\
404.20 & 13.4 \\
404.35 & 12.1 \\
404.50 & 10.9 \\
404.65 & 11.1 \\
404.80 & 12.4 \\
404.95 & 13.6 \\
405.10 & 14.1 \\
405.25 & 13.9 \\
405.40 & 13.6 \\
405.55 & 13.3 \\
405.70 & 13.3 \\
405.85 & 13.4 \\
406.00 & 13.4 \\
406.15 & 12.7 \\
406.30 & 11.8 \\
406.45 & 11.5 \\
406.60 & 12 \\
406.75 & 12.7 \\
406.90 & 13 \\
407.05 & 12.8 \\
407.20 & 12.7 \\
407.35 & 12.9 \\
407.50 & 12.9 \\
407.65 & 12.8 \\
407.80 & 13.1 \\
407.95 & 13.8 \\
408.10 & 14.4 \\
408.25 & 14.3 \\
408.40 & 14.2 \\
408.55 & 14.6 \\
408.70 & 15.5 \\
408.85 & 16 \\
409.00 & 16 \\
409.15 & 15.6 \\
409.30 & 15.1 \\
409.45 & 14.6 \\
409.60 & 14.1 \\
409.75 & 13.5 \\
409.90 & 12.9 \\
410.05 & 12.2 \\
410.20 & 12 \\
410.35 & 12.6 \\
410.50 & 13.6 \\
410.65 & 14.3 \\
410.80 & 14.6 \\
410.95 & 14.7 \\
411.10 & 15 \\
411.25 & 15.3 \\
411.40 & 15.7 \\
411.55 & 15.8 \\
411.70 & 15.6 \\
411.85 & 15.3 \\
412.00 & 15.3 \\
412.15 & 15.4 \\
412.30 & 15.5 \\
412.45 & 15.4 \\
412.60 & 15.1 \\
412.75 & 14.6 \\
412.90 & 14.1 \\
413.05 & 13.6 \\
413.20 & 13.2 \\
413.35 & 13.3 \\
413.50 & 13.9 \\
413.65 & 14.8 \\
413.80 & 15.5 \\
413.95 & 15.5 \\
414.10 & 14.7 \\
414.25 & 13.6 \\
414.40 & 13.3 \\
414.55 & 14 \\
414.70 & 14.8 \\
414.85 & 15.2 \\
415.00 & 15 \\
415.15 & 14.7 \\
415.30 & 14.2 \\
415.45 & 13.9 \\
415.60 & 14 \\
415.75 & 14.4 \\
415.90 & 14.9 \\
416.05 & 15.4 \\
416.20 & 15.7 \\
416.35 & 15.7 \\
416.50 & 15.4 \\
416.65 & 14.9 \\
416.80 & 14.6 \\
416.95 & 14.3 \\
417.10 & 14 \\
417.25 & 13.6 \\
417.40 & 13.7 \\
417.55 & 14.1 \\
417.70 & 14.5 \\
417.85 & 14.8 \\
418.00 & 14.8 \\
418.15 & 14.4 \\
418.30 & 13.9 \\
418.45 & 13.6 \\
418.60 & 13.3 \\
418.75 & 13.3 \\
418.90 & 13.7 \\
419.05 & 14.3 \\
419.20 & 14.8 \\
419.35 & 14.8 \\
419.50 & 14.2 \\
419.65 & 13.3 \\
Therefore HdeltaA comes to -0.29 nm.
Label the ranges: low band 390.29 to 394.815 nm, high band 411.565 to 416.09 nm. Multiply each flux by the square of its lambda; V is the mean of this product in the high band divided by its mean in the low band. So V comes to 2.17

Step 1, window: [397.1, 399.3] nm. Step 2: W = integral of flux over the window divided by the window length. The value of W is 11.1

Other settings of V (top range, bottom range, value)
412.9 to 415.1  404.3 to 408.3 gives 1.15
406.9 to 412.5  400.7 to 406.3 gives 1.10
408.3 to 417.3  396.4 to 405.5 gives 1.27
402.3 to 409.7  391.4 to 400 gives 1.65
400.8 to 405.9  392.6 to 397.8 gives 2.08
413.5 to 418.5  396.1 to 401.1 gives 1.49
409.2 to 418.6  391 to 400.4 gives 1.77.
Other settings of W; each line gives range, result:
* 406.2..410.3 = 13.6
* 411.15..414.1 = 14.9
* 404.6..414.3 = 14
